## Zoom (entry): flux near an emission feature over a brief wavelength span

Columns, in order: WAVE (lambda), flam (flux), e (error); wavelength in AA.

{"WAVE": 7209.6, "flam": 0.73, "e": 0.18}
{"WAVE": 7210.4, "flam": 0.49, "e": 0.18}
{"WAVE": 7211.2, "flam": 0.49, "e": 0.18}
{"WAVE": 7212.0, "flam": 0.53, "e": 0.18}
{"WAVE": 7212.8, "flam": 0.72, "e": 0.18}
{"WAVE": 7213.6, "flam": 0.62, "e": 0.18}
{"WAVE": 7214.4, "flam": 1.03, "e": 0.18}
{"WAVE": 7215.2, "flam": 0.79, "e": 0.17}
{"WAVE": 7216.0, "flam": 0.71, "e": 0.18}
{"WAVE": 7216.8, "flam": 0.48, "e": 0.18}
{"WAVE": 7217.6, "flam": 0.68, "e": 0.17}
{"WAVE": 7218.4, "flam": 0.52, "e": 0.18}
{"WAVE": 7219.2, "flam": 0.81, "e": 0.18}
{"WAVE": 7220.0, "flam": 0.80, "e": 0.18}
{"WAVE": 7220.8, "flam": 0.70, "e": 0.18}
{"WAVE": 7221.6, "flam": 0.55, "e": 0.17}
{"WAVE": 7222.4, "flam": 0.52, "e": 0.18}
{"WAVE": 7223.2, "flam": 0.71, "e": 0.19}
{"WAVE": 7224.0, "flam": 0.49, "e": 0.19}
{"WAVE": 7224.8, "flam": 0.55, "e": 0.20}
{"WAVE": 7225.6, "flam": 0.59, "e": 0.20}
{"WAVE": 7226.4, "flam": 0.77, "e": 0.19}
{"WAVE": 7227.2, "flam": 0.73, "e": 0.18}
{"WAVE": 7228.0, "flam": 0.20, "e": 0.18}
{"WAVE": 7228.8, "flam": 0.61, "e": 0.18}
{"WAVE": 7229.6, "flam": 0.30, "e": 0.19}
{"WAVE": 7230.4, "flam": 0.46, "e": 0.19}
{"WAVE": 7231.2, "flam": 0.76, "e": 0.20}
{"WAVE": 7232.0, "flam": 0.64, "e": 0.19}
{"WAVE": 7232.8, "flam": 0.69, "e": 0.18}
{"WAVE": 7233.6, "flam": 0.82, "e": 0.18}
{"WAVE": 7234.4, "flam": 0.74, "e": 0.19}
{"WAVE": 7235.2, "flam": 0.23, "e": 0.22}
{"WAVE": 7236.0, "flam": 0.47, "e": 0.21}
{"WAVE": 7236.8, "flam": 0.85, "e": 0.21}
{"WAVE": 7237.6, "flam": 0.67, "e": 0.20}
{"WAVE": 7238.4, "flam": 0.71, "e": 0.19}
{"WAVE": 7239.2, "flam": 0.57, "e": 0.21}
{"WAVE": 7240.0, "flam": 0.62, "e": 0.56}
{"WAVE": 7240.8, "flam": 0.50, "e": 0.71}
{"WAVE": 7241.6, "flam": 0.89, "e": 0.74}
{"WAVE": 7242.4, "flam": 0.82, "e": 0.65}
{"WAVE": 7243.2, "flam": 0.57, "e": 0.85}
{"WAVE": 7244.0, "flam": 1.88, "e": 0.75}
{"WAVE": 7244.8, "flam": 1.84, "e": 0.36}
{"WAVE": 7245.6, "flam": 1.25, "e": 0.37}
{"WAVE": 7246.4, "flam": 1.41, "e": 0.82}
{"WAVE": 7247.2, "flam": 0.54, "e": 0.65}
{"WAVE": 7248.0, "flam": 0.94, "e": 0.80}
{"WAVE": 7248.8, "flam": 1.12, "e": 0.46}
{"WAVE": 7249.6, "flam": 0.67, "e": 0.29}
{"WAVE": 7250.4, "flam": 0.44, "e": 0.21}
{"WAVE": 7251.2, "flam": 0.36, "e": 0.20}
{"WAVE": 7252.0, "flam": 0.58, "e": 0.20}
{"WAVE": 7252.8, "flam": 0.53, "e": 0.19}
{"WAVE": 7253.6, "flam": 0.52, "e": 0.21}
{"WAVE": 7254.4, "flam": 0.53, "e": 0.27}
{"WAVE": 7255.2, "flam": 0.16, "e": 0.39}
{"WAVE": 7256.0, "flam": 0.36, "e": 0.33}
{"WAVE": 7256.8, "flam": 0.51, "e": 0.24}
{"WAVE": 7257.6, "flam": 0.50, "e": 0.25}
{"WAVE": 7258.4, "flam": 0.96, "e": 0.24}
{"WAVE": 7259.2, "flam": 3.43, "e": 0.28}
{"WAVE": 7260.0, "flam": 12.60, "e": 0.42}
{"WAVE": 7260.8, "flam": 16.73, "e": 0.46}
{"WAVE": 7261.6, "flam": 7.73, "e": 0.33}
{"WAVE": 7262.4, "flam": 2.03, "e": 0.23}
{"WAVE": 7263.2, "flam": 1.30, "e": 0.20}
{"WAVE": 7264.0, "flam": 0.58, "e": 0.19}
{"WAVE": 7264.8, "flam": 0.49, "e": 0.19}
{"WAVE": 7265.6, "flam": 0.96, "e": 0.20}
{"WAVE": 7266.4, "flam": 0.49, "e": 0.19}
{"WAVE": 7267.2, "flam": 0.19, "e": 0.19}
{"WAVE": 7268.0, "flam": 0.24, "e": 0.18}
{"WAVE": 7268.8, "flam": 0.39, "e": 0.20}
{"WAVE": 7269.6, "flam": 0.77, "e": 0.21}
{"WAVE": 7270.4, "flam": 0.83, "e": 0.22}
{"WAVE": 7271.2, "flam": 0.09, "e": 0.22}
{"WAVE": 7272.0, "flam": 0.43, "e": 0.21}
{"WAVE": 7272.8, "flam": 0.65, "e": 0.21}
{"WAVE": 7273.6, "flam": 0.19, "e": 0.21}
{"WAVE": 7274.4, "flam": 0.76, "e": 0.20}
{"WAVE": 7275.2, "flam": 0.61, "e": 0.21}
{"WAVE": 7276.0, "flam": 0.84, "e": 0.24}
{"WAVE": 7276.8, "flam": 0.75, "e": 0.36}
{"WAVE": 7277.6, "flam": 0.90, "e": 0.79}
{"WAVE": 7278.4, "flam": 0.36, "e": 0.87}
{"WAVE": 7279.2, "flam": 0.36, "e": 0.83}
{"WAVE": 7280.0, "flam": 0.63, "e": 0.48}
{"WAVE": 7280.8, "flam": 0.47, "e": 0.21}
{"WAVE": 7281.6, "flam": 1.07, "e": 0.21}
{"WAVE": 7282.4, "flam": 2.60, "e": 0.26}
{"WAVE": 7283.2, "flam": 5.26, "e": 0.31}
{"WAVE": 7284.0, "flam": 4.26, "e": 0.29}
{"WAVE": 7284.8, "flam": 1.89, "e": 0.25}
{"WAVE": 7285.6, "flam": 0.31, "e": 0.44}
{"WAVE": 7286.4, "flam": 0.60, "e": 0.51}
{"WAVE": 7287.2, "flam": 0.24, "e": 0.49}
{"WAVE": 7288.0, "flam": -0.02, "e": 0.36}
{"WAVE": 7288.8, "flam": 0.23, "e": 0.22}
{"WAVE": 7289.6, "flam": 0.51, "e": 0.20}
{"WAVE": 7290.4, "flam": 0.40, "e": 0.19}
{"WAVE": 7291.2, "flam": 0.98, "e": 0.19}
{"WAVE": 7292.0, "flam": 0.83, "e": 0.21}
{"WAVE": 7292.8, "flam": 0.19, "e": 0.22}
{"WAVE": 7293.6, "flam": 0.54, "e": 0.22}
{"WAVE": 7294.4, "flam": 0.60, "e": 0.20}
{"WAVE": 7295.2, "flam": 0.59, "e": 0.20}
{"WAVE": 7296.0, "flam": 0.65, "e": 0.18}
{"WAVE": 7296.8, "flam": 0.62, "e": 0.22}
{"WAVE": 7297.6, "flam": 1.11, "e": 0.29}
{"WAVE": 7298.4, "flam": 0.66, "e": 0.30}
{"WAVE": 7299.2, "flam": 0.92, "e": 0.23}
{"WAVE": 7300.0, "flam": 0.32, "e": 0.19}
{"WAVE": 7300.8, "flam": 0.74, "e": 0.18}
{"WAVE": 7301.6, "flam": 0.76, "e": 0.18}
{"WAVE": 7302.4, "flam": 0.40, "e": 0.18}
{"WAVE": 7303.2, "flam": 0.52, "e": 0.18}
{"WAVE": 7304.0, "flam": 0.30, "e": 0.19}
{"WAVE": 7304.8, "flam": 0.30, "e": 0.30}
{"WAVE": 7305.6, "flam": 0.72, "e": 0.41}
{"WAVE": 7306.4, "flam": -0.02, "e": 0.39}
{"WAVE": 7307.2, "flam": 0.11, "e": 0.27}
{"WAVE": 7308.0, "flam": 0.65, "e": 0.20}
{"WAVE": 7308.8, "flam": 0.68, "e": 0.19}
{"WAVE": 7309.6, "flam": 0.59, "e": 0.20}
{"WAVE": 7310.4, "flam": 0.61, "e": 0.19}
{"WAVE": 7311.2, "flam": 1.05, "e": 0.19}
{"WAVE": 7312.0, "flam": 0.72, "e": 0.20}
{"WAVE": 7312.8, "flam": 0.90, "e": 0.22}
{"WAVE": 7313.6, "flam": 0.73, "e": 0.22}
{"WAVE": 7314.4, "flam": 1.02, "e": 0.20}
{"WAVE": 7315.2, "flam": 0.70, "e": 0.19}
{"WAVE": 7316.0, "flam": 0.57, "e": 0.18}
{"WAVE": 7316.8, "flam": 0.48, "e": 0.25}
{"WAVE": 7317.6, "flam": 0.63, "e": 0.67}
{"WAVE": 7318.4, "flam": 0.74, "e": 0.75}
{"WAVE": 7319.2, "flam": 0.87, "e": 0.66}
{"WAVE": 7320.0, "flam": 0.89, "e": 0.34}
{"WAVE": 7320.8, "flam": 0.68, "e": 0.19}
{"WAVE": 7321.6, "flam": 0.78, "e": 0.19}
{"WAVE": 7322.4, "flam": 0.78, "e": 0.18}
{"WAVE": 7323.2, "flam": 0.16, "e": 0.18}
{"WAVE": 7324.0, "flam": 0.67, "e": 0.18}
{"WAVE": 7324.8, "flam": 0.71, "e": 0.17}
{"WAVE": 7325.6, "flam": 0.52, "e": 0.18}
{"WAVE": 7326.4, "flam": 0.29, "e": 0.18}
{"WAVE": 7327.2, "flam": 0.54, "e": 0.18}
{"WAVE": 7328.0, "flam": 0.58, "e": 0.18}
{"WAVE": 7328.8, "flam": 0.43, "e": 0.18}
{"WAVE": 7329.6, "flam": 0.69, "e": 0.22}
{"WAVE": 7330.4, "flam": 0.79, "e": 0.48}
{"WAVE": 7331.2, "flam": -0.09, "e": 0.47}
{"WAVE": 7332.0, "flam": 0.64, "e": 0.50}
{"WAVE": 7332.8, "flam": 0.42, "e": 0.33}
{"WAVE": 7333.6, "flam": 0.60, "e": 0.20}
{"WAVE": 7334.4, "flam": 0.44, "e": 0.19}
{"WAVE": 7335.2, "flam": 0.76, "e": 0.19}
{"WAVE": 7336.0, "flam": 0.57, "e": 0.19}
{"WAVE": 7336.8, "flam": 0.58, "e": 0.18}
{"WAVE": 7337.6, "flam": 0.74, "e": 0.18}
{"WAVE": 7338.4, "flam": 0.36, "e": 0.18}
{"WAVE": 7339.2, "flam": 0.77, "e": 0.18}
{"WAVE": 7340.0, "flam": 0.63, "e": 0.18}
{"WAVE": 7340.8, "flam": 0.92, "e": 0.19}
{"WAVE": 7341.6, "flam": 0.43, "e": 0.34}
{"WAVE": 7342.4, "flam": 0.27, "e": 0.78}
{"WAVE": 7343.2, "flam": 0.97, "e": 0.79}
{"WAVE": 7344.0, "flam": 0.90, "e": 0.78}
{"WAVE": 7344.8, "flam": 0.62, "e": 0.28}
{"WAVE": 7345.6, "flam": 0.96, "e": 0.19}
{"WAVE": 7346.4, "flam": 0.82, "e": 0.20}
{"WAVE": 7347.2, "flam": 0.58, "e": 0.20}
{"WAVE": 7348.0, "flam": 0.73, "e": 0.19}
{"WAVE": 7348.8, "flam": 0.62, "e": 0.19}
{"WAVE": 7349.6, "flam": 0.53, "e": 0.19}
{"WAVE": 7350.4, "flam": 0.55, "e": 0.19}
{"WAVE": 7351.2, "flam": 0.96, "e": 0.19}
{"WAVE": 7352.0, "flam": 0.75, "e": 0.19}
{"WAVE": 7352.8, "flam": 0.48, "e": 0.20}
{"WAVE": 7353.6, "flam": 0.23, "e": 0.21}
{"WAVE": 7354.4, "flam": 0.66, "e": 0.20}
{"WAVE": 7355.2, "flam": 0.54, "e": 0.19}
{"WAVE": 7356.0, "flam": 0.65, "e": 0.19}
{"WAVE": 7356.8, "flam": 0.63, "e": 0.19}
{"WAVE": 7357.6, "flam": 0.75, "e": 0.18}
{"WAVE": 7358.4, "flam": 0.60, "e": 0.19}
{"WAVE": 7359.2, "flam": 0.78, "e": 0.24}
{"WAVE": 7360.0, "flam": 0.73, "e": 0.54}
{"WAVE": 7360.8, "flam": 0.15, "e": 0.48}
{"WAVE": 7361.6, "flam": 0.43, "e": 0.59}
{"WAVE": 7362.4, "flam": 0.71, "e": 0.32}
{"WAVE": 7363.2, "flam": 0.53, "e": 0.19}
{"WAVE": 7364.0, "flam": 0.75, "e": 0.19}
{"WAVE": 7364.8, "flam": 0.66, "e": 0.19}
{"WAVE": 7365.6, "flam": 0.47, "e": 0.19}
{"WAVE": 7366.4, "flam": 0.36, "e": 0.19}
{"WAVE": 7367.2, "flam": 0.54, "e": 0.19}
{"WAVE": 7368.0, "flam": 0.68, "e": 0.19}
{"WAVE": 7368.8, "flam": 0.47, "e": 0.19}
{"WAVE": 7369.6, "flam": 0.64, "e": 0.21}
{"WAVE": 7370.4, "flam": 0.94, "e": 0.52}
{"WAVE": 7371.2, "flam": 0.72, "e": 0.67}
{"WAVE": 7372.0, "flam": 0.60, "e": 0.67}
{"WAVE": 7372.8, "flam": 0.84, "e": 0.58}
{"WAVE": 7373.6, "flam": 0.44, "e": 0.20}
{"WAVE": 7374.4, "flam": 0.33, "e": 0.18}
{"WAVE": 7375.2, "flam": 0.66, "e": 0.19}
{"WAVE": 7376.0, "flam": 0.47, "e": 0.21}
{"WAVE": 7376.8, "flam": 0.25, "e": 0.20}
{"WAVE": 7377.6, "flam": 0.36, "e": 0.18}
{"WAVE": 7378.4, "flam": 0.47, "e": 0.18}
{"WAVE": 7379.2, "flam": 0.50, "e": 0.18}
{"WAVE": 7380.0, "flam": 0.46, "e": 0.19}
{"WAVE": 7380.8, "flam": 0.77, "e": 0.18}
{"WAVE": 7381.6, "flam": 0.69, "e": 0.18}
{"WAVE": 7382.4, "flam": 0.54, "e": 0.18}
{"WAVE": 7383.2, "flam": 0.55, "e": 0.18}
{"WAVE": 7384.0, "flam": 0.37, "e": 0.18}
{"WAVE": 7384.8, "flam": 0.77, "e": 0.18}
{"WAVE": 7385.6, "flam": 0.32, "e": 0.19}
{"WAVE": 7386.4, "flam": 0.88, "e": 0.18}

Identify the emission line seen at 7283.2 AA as [N II] 6583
